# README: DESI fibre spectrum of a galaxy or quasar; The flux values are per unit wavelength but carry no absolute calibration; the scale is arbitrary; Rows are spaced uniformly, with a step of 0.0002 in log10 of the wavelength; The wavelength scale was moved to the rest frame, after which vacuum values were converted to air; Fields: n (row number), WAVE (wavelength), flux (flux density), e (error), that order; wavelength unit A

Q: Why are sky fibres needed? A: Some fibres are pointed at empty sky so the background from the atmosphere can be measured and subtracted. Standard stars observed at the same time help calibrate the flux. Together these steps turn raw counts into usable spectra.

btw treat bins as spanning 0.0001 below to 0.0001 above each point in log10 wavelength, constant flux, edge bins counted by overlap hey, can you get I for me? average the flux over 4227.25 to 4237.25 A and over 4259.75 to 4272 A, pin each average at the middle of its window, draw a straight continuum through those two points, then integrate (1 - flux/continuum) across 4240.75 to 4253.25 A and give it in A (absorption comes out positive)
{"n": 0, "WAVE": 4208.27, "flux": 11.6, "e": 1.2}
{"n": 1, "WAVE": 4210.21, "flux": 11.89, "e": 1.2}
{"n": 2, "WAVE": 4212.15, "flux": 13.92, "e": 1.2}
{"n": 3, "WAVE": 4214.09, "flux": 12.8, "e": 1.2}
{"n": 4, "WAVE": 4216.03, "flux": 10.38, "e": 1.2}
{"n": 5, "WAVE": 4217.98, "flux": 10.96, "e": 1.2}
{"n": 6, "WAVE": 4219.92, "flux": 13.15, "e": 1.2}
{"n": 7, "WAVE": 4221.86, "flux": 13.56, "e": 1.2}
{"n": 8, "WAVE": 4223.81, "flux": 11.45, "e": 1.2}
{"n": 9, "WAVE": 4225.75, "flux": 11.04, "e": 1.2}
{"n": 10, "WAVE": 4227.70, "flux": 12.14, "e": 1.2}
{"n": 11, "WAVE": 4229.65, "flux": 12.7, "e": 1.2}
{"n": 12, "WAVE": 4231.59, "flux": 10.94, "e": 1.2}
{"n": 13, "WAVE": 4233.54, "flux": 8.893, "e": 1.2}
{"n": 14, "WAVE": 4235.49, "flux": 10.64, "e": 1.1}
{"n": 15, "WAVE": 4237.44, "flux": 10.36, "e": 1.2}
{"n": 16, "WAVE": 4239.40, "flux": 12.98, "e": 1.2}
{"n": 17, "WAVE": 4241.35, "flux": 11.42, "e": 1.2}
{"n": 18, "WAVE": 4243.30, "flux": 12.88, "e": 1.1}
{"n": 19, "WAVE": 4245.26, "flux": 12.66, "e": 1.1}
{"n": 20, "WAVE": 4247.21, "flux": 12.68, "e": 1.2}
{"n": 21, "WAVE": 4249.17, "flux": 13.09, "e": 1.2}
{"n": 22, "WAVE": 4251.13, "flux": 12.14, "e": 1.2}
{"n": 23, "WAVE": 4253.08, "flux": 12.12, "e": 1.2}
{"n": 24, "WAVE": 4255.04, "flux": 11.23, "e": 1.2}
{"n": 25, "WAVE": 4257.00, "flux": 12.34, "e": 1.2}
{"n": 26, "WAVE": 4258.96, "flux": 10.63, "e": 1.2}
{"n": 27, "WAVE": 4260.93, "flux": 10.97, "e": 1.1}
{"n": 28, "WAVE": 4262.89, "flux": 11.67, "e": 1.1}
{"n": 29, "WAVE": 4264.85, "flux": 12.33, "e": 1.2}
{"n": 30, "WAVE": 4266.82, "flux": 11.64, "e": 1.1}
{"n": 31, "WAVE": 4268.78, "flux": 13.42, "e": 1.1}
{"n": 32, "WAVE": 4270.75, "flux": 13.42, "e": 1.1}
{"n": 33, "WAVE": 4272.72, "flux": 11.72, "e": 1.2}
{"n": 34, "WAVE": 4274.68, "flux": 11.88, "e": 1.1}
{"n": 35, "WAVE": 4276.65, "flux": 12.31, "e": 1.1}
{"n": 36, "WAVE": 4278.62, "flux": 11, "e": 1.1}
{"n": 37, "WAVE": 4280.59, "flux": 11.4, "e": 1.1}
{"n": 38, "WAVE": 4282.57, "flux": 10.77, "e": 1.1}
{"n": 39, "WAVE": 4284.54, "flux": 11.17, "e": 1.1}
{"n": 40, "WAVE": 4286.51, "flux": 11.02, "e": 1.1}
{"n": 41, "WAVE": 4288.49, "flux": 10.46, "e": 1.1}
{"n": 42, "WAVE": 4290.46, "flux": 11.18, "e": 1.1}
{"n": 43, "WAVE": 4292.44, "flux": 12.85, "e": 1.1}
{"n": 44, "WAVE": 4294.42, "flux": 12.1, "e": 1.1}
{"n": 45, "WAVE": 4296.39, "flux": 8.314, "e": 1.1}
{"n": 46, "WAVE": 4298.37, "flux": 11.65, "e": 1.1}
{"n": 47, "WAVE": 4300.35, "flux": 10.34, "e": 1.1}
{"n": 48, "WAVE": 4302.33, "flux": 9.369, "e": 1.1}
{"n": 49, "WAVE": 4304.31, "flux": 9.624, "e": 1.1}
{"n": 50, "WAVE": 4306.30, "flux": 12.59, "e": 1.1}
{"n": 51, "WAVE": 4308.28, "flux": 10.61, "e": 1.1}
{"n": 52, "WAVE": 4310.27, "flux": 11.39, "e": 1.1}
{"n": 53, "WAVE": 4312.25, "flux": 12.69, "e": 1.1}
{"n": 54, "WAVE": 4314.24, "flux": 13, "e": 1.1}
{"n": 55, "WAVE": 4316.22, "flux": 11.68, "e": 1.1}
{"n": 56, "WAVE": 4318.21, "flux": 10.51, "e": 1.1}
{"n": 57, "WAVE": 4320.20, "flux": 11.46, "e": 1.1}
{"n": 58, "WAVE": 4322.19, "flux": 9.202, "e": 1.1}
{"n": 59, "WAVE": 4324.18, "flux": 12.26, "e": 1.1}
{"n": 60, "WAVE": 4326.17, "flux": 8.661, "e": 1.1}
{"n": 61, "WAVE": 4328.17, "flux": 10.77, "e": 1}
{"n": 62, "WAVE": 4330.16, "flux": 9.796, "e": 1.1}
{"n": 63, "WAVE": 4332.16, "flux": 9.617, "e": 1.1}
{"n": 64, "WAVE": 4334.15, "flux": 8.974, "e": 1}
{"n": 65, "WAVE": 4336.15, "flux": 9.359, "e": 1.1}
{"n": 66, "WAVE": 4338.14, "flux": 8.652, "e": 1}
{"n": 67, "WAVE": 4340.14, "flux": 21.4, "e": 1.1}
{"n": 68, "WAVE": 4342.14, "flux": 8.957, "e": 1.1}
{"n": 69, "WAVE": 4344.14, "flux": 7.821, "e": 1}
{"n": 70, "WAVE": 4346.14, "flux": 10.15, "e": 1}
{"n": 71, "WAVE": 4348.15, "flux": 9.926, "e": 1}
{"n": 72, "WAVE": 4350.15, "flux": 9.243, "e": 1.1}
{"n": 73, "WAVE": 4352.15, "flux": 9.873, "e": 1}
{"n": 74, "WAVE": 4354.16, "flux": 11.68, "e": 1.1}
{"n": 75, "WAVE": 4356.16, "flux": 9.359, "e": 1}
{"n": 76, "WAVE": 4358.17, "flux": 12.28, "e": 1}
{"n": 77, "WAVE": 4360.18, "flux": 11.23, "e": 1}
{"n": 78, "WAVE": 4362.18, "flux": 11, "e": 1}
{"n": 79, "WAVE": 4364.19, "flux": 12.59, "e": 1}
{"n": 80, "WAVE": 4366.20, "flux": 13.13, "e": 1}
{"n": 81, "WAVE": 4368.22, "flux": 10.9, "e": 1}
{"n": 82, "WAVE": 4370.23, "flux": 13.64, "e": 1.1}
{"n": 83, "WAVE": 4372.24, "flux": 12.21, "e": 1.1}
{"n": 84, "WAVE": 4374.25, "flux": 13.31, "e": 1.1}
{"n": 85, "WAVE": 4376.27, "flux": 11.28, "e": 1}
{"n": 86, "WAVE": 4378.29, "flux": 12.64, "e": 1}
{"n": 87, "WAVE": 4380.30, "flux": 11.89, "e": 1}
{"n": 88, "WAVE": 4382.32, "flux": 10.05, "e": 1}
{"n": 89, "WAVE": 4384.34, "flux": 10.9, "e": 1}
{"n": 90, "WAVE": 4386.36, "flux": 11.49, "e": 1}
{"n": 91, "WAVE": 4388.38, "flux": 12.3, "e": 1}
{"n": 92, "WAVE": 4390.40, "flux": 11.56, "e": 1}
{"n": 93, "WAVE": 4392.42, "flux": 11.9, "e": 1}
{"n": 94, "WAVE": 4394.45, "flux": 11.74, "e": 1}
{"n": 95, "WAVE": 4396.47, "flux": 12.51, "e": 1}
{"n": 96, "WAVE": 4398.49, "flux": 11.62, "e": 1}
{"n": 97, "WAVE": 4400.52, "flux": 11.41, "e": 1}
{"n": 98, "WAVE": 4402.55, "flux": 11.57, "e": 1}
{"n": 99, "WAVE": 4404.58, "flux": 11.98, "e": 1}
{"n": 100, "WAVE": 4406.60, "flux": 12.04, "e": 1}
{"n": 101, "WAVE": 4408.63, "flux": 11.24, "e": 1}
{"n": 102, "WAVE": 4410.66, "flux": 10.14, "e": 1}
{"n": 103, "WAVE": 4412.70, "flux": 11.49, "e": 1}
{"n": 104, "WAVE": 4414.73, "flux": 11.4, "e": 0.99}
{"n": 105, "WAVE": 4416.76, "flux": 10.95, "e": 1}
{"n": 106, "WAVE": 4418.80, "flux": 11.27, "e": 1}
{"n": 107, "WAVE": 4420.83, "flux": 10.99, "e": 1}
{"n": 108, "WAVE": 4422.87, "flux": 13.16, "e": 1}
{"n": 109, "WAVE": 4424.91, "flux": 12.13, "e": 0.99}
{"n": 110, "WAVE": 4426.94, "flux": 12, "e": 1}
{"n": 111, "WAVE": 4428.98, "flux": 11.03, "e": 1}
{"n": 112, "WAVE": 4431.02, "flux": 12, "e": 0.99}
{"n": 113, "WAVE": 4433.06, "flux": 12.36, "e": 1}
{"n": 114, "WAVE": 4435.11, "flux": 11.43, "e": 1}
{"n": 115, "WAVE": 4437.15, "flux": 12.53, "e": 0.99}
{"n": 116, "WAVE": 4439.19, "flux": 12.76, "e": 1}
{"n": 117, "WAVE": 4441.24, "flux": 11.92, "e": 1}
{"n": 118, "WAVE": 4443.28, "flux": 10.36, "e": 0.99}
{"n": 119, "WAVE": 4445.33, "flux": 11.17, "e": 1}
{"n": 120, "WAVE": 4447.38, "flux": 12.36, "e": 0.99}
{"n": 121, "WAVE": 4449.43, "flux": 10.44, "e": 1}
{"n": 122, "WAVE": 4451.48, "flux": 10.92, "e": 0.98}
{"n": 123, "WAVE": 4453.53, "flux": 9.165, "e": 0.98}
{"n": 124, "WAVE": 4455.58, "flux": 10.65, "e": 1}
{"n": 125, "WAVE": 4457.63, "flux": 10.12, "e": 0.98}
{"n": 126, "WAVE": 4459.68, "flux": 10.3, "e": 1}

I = -1.1 A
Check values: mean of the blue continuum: 11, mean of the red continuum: 12.2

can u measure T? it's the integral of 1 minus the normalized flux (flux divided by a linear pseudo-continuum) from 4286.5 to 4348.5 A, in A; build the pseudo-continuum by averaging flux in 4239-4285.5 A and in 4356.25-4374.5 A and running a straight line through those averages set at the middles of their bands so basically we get 6.2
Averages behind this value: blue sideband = 12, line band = 10.8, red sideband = 12.1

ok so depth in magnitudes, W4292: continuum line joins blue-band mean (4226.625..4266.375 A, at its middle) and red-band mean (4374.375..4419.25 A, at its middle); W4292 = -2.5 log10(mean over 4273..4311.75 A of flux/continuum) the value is 0.057 mag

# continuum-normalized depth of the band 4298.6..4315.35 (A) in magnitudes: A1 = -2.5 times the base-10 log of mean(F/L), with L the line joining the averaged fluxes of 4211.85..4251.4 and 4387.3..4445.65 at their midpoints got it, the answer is 0.06 mag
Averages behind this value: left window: 11.9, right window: 11.7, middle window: 11.2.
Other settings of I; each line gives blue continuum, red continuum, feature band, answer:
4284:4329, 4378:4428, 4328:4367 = 1.6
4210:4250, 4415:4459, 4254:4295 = 0.4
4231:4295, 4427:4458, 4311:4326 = 0.3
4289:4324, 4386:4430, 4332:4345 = 0.6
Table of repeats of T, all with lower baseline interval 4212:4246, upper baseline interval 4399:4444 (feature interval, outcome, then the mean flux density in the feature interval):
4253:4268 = 0.2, 11.6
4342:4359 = 2.5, 9.94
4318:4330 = 1.3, 10.4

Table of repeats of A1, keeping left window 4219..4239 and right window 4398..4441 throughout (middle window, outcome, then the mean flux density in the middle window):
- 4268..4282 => -0.05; 12.1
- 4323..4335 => 0.16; 10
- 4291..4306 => 0.09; 10.7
